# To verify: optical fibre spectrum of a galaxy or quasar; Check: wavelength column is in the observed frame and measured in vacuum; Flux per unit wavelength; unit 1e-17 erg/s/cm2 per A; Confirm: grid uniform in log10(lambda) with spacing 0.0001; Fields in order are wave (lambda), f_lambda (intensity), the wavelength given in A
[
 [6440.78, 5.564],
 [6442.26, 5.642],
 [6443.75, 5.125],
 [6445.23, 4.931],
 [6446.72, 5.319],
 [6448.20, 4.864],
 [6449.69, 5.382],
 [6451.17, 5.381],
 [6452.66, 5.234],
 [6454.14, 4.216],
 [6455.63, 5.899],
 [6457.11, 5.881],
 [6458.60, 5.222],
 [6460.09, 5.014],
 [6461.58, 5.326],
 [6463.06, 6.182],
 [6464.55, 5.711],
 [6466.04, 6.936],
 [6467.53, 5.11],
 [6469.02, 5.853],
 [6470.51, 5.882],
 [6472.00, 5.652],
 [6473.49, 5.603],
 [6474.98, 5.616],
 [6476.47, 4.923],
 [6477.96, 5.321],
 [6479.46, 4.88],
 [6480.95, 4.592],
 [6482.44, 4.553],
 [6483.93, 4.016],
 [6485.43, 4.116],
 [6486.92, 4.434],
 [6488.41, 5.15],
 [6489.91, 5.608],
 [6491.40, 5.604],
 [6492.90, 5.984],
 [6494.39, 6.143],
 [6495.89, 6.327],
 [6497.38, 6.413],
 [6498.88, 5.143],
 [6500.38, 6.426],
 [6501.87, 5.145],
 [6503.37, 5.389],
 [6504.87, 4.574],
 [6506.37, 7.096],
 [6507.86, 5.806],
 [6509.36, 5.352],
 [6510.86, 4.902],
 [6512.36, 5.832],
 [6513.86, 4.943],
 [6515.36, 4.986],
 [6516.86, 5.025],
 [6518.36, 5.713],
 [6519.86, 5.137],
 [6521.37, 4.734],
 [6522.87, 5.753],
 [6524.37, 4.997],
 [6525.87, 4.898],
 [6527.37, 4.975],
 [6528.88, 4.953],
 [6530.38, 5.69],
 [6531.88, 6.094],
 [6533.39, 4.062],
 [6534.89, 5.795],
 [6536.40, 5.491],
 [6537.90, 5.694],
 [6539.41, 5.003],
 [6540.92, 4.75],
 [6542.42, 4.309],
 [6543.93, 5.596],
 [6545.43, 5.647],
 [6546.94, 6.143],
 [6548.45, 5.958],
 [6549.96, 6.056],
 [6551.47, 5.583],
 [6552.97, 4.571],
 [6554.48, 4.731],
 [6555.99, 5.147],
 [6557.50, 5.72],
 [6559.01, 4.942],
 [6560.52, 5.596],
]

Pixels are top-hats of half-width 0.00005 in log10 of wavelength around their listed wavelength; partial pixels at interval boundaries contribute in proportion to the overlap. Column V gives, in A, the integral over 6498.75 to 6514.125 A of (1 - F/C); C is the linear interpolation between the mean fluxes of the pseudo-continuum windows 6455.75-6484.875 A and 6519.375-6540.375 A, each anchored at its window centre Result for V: -0.7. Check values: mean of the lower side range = 5.38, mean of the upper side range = 5.23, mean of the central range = 5.54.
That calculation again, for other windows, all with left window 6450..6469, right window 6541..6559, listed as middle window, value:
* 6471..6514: 0.71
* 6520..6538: 0.53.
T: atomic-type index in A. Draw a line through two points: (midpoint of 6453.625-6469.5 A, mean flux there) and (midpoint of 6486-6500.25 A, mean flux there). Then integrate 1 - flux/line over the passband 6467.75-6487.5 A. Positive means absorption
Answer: 2.05 A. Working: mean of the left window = 5.59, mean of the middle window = 5.04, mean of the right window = 5.66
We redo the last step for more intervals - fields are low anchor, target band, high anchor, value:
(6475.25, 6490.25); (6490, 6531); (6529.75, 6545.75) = -3.8 A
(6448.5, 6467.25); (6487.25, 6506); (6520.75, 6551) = -0.8 A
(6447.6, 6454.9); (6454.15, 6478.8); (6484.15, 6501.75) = -1.8 A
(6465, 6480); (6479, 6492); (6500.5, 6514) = 1.9 A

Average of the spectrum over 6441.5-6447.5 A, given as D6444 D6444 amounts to 5.25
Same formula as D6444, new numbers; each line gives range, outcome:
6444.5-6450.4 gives 5.12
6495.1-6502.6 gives 5.89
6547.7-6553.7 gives 5.55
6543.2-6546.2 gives 5.63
